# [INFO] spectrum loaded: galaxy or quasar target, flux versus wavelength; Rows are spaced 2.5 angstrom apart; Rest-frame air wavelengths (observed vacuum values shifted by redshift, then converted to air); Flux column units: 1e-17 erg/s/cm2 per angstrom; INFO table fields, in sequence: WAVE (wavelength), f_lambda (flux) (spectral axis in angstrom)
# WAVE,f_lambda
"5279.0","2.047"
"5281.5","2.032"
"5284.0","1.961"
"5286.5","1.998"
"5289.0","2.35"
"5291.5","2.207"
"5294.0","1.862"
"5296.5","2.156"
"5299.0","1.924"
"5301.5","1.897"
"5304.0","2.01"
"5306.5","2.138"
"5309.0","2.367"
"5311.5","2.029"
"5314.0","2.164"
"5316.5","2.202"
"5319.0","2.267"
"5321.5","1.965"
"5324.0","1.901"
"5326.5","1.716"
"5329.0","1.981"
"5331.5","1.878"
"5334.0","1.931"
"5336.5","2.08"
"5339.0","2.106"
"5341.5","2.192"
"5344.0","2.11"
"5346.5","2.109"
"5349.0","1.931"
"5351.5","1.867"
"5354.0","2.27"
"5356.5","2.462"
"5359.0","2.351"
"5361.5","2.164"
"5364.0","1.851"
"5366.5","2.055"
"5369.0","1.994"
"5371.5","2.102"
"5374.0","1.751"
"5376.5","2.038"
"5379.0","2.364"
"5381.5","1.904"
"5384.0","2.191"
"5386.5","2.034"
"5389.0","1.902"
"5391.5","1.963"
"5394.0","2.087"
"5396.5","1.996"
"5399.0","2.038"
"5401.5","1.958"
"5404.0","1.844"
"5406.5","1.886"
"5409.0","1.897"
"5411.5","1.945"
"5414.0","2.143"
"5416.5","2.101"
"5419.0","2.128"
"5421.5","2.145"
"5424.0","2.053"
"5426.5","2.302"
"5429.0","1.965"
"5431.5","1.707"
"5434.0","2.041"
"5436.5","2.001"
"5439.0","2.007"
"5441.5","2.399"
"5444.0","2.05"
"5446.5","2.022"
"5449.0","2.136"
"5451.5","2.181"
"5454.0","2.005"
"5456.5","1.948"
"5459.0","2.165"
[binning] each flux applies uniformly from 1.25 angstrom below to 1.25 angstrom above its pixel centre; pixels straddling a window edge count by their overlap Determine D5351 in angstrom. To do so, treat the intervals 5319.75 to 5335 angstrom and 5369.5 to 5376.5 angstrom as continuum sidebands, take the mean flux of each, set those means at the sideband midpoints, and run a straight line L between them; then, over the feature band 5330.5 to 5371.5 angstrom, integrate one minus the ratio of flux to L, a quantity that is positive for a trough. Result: -3.3 angstrom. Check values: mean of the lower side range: 1.91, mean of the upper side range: 1.95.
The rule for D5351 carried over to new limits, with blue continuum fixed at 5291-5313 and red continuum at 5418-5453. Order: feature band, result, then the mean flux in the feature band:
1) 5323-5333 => 0.9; 1.87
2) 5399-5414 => 1.0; 1.94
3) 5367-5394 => 0.6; 2.03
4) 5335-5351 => -0.1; 2.08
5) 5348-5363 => -0.8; 2.17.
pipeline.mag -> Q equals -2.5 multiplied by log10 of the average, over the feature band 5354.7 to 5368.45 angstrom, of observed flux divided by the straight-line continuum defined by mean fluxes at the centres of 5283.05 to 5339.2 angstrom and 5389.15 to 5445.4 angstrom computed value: -0.07 mag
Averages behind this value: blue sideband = 2.05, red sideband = 2.03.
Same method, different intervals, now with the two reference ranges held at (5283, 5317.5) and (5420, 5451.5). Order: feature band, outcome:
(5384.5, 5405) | 0.049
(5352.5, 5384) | -0.014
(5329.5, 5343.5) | 0.025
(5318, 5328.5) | 0.071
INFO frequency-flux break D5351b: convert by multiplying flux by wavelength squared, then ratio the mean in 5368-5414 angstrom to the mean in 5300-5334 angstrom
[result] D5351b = 1.0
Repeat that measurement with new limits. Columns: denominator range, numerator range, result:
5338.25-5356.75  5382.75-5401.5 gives 0.97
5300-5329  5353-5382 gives 1.05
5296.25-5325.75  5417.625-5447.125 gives 1.04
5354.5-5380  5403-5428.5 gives 0.98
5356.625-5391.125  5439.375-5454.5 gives 1.06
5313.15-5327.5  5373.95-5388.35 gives 1.04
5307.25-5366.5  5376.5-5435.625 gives 1.00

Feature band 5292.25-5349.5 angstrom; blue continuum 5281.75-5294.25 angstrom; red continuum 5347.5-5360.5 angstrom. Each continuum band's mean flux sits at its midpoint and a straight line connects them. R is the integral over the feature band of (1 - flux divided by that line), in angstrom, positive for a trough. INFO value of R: 2.4 angstrom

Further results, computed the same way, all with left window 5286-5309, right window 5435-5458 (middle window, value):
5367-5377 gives 0.5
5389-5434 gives 1.6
